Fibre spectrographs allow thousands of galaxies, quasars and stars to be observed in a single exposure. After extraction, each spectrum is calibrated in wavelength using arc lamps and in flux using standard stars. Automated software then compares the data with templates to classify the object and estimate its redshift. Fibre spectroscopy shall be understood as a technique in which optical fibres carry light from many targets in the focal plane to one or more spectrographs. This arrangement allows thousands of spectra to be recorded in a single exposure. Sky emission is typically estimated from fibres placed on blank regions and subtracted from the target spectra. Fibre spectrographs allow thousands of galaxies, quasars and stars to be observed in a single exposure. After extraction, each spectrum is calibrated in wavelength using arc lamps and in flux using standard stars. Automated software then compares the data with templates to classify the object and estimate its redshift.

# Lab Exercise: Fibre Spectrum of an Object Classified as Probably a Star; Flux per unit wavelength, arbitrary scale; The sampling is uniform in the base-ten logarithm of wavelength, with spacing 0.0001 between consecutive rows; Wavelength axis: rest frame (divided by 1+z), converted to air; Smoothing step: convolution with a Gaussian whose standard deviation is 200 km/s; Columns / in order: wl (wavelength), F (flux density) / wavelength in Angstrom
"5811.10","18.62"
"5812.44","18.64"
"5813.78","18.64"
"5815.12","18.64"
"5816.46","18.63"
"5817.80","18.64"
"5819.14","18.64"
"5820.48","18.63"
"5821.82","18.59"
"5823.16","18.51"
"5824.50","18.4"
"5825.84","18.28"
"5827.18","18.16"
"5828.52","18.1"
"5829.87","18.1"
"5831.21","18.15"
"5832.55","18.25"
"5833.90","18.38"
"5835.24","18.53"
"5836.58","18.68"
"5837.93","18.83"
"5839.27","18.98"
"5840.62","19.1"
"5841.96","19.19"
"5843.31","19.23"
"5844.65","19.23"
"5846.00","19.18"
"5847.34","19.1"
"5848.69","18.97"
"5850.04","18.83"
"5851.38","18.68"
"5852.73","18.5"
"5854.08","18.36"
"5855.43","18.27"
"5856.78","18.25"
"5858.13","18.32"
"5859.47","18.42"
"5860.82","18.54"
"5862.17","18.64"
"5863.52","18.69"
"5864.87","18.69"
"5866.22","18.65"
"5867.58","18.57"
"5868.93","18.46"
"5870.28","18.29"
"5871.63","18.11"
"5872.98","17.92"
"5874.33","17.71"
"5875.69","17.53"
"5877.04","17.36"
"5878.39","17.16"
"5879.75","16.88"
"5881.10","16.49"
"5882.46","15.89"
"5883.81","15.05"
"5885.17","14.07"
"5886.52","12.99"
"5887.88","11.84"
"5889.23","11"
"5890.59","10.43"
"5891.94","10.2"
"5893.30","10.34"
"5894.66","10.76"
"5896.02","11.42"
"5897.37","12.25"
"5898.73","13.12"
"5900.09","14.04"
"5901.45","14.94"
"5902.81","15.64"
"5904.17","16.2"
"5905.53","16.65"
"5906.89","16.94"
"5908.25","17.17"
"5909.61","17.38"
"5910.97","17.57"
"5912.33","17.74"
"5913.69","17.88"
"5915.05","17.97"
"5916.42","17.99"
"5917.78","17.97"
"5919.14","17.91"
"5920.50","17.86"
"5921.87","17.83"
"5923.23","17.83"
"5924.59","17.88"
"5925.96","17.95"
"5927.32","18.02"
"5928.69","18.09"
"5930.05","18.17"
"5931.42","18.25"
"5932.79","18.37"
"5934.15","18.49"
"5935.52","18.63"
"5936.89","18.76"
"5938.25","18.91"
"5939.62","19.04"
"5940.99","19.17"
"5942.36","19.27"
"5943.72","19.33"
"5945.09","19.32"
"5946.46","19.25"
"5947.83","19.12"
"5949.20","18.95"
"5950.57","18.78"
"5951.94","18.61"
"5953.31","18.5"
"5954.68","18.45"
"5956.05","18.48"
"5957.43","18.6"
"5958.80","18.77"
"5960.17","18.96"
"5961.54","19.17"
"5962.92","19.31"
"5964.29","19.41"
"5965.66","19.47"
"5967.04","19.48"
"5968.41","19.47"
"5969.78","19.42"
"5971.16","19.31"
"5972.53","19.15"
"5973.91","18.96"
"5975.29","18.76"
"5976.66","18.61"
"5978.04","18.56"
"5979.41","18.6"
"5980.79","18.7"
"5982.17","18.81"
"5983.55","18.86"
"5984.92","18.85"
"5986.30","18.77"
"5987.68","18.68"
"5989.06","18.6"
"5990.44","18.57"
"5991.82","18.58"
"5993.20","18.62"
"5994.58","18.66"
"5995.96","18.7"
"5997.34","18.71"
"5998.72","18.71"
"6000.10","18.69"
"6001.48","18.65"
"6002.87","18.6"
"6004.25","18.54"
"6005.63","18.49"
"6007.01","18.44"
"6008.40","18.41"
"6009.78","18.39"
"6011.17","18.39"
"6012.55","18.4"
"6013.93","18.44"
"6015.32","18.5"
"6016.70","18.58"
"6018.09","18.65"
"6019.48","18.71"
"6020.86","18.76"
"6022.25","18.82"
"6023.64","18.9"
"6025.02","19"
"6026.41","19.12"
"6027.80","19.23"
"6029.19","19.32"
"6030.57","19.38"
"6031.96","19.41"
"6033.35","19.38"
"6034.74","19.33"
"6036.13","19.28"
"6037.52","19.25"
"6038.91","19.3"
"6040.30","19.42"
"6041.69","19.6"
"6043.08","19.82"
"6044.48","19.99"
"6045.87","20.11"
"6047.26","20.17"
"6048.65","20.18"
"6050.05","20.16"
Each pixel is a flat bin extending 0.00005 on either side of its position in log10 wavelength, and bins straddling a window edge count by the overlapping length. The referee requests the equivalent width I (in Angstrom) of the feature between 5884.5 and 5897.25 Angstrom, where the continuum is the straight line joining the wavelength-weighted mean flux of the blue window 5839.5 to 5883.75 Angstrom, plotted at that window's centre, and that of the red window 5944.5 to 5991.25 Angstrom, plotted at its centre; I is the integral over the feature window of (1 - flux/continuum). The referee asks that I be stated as 4.81 Angstrom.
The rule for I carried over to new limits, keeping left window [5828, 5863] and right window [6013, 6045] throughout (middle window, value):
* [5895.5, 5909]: 2.8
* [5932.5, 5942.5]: 0.0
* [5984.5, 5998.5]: 0.3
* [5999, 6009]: 0.3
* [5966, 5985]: 0.0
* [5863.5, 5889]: 2.7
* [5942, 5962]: 0.0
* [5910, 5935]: 1.1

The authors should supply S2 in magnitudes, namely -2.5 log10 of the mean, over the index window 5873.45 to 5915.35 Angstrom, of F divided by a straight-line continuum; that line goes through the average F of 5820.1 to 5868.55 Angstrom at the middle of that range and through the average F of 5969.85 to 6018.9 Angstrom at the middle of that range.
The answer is 0.24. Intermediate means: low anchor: 18.6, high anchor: 18.7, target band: 14.9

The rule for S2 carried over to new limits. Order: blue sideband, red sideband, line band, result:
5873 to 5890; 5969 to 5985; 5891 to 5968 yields -0.01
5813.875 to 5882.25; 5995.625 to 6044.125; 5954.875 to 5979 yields -0.02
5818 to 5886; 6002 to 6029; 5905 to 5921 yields 0.05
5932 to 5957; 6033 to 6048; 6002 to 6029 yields 0.04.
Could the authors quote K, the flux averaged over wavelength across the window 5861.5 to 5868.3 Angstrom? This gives 18.6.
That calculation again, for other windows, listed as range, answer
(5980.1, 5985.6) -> 18.8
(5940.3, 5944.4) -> 19.3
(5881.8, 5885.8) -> 15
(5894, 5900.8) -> 12.3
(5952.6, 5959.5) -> 18.6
